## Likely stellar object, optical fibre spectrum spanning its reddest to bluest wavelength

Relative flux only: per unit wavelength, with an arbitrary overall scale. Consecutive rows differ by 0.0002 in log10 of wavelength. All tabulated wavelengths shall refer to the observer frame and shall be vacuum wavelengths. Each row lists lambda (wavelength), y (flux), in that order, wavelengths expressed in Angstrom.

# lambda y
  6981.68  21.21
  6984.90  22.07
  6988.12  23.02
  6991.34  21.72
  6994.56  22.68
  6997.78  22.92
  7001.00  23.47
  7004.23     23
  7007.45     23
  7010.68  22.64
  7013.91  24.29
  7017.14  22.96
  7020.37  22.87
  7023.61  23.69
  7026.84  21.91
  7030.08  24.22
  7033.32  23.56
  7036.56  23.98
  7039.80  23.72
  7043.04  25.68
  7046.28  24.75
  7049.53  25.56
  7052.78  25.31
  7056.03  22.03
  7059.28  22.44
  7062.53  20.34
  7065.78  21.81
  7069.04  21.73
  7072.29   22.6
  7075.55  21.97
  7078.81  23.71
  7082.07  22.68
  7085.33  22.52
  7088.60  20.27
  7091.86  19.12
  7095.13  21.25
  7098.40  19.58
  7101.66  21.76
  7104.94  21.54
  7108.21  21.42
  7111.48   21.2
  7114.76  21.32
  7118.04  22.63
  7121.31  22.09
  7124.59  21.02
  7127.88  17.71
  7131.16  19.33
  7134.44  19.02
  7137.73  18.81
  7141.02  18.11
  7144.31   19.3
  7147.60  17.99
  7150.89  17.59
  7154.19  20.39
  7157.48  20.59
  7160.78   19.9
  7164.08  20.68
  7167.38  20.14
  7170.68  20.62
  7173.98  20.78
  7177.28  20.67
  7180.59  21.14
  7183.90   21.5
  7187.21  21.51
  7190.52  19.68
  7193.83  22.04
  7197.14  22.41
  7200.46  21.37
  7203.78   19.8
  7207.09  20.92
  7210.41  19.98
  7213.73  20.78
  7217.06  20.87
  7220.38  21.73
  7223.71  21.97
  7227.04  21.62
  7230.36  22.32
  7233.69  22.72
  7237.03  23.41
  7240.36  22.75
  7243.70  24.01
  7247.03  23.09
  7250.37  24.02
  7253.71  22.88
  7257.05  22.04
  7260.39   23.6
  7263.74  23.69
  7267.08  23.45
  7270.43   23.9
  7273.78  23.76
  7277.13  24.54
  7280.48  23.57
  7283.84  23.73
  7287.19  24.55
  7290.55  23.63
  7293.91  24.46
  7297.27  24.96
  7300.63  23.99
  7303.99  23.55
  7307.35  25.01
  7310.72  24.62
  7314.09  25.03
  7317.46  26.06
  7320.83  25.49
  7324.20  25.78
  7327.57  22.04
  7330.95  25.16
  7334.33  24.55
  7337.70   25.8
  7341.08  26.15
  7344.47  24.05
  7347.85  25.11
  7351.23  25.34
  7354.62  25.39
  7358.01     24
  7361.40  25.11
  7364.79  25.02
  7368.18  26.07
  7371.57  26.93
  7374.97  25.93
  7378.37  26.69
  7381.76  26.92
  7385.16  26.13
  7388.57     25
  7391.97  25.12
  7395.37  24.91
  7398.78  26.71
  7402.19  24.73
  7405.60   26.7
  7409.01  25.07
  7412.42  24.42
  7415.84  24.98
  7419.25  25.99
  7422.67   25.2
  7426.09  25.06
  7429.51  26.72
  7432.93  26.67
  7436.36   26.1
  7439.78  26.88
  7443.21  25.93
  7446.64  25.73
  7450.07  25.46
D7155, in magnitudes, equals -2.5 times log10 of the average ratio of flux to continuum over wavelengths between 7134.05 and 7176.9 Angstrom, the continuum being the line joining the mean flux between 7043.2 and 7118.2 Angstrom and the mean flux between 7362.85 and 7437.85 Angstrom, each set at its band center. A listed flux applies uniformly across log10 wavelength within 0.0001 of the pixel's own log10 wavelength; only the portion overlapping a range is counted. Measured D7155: 0.17 mag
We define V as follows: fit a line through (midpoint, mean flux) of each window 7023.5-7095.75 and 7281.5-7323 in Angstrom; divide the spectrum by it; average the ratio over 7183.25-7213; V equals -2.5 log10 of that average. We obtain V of 0.137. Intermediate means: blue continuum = 22.8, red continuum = 24.6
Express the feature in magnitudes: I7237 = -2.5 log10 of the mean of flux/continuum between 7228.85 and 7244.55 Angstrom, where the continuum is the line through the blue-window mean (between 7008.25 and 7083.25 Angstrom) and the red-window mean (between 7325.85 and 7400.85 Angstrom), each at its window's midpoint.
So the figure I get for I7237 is 0.07 mag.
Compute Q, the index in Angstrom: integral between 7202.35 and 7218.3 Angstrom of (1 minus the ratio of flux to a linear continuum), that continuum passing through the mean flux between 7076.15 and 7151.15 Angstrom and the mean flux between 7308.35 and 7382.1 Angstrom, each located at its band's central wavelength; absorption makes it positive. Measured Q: 1.4 Angstrom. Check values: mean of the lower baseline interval 20.5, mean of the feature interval 20.5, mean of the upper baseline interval 25.3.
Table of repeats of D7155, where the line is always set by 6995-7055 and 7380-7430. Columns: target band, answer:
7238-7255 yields 0.06 mag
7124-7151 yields 0.28 mag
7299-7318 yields 0.02 mag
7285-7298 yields 0.03 mag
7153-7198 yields 0.17 mag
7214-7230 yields 0.15 mag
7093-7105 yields 0.15 mag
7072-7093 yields 0.10 mag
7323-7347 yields 0.02 mag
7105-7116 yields 0.13 mag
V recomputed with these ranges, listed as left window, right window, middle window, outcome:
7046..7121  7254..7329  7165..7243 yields 0.09 mag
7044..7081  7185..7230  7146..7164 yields 0.13 mag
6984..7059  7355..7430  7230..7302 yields 0.06 mag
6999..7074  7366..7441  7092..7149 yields 0.18 mag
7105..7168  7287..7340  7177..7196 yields 0.01 mag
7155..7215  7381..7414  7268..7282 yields -0.05 mag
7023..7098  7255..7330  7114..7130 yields 0.11 mag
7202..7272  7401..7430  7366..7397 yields -0.05 mag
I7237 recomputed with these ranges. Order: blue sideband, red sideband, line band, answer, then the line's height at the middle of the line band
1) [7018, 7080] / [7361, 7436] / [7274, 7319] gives 0.03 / 25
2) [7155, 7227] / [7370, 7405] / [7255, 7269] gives -0.02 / 22.7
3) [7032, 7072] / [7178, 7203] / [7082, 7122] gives 0.07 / 22.6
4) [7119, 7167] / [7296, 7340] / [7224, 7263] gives -0.02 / 22.6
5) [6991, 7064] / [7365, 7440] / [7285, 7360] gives 0.02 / 25.3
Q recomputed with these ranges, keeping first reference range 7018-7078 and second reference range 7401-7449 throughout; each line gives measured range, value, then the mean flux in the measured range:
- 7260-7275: 0.6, 23.7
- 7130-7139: 1.8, 19.1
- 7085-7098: 1.7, 20.5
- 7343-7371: 0.2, 25.1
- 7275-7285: 0.3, 23.9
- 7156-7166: 1.5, 20.4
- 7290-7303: 0.3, 24.3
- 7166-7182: 2.3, 20.7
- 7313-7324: -0.2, 25.6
